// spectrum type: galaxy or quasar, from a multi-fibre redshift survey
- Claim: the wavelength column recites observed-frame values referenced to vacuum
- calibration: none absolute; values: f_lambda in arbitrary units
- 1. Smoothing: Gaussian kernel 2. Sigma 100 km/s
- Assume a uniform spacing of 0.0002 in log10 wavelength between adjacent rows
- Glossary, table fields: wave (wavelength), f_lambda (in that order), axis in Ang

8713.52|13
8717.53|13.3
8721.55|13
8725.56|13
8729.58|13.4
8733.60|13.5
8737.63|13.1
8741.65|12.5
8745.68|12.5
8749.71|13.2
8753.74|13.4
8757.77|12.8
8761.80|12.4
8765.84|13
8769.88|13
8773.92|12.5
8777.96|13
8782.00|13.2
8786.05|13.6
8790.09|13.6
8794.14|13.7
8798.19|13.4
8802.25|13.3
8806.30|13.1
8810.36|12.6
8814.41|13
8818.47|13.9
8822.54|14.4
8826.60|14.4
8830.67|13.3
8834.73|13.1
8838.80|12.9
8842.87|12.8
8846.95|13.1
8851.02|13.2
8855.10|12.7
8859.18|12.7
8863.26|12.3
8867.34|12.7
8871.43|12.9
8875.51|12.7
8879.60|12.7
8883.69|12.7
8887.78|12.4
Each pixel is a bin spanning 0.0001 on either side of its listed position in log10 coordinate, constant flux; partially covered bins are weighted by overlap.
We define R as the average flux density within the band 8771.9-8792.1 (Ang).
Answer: 13.2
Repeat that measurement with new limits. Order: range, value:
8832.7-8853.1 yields 13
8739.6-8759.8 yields 12.9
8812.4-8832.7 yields 13.8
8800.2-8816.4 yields 13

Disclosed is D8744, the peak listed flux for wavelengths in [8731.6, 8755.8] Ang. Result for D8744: 13.5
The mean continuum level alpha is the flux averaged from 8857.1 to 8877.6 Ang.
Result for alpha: 12.7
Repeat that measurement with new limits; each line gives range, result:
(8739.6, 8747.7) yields 12.5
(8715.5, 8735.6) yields 13.2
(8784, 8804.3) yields 13.5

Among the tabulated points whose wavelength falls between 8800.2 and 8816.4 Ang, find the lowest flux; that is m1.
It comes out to 12.6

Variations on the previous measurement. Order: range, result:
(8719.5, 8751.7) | 12.5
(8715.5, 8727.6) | 13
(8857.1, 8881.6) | 12.3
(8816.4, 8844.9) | 12.8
